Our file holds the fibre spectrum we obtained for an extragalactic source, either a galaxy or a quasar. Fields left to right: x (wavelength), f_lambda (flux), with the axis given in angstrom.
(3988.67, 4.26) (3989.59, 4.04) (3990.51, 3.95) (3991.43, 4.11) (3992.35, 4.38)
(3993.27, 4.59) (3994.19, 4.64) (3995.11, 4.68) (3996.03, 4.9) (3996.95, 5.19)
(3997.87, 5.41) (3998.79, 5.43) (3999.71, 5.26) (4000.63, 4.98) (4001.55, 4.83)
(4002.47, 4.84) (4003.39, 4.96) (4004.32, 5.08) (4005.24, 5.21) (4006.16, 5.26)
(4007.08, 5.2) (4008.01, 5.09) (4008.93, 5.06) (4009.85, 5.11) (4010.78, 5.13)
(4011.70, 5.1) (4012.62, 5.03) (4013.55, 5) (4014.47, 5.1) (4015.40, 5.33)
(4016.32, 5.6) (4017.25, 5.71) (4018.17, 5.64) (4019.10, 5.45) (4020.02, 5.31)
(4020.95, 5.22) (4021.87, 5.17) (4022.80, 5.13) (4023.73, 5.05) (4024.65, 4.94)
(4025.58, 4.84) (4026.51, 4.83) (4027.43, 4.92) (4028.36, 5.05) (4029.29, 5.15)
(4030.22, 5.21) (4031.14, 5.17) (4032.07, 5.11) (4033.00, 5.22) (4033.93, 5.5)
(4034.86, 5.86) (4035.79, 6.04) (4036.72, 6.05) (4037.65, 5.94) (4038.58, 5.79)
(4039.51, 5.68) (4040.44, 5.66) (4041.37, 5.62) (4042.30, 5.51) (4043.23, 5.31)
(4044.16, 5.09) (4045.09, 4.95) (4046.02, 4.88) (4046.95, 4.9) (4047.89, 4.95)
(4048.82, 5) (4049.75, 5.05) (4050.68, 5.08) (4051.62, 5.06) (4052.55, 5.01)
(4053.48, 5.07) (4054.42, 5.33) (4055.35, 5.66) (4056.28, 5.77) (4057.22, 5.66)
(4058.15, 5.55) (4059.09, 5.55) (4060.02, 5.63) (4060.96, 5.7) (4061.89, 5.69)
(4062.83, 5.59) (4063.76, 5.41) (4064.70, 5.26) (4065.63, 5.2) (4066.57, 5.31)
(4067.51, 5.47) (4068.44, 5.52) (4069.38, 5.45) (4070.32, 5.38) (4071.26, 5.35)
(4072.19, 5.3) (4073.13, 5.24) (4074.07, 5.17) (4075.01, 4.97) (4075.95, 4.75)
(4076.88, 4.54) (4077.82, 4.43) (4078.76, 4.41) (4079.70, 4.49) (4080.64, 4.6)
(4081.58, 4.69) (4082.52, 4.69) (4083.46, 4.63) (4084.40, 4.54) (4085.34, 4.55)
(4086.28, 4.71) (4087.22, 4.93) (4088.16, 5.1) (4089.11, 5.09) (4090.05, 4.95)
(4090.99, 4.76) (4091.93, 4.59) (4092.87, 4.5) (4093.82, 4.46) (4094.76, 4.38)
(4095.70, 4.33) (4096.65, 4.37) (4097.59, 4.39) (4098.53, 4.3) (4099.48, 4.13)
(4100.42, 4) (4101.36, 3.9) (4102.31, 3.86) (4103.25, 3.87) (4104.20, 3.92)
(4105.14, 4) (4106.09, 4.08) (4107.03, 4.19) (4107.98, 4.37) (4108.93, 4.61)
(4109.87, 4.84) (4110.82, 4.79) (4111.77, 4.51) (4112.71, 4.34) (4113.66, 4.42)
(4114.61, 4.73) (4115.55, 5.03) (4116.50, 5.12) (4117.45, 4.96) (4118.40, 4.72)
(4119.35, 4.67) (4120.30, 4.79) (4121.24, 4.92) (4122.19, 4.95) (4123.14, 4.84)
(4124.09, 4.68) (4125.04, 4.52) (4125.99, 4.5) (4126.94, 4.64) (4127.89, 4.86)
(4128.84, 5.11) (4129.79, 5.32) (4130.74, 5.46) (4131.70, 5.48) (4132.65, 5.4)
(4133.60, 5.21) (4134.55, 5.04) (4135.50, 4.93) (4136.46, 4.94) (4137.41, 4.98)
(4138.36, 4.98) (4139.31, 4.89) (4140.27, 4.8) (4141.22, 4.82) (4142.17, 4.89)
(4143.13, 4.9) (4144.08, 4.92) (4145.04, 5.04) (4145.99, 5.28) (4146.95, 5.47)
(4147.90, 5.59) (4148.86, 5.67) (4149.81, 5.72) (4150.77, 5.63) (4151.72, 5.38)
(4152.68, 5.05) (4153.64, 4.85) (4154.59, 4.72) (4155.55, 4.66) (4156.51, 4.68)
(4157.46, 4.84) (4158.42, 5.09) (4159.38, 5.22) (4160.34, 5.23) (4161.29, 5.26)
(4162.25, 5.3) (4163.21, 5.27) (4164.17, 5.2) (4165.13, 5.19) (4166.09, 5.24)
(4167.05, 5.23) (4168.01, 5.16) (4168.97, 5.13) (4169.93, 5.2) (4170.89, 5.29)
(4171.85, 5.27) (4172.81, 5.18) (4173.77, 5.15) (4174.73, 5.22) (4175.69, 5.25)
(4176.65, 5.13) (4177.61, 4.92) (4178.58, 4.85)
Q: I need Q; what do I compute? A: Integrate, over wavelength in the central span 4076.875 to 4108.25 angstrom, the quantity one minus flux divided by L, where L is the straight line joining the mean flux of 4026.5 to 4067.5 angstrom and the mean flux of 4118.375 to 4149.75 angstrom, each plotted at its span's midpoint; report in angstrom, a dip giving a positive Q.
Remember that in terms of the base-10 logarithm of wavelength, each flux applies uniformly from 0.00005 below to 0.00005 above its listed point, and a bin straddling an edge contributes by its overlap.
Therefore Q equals 4.6 angstrom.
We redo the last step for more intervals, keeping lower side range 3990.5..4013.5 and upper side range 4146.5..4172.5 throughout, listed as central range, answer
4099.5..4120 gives 2.8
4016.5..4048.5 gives -2.0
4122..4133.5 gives 0.4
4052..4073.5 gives -1.6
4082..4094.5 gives 0.9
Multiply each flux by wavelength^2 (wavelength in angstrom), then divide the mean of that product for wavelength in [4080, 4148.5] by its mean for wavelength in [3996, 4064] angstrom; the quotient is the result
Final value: 0.93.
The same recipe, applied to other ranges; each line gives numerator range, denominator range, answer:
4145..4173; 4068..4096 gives 1.12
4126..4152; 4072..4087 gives 1.12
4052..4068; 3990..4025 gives 1.11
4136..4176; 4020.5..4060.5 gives 1.02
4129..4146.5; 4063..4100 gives 1.08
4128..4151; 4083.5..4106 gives 1.20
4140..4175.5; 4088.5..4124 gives 1.17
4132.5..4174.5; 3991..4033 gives 1.08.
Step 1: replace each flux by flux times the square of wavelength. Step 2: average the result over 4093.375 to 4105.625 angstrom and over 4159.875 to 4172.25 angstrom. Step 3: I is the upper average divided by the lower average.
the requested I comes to 1.30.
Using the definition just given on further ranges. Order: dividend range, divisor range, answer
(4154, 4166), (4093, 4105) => 1.25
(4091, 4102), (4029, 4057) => 0.83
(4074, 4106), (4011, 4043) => 0.86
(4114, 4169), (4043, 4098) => 1.04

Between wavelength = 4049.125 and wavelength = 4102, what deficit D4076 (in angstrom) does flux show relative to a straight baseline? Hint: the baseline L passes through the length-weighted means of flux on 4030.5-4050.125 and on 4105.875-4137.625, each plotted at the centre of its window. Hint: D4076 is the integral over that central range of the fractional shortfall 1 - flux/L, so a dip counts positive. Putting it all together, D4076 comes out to 2.1 angstrom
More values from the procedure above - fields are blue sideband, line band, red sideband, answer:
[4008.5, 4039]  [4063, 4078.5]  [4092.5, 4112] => -1.6 angstrom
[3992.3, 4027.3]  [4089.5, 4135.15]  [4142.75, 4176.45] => 4.8 angstrom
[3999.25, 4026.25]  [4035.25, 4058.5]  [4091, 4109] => -2.9 angstrom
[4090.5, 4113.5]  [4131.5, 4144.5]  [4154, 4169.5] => -0.6 angstrom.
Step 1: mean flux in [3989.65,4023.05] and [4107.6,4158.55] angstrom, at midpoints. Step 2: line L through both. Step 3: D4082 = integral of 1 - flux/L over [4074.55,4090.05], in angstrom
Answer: 0.9 angstrom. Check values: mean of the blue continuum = 5.05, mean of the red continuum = 4.96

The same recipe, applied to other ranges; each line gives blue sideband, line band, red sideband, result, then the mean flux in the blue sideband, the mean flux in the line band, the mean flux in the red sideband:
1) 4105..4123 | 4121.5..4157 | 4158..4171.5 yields -0.8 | 4.65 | 5.05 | 5.21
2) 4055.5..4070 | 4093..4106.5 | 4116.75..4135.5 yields 2.7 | 5.52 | 4.15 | 4.95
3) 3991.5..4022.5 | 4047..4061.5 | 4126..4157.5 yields -0.6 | 5.11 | 5.33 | 5.09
